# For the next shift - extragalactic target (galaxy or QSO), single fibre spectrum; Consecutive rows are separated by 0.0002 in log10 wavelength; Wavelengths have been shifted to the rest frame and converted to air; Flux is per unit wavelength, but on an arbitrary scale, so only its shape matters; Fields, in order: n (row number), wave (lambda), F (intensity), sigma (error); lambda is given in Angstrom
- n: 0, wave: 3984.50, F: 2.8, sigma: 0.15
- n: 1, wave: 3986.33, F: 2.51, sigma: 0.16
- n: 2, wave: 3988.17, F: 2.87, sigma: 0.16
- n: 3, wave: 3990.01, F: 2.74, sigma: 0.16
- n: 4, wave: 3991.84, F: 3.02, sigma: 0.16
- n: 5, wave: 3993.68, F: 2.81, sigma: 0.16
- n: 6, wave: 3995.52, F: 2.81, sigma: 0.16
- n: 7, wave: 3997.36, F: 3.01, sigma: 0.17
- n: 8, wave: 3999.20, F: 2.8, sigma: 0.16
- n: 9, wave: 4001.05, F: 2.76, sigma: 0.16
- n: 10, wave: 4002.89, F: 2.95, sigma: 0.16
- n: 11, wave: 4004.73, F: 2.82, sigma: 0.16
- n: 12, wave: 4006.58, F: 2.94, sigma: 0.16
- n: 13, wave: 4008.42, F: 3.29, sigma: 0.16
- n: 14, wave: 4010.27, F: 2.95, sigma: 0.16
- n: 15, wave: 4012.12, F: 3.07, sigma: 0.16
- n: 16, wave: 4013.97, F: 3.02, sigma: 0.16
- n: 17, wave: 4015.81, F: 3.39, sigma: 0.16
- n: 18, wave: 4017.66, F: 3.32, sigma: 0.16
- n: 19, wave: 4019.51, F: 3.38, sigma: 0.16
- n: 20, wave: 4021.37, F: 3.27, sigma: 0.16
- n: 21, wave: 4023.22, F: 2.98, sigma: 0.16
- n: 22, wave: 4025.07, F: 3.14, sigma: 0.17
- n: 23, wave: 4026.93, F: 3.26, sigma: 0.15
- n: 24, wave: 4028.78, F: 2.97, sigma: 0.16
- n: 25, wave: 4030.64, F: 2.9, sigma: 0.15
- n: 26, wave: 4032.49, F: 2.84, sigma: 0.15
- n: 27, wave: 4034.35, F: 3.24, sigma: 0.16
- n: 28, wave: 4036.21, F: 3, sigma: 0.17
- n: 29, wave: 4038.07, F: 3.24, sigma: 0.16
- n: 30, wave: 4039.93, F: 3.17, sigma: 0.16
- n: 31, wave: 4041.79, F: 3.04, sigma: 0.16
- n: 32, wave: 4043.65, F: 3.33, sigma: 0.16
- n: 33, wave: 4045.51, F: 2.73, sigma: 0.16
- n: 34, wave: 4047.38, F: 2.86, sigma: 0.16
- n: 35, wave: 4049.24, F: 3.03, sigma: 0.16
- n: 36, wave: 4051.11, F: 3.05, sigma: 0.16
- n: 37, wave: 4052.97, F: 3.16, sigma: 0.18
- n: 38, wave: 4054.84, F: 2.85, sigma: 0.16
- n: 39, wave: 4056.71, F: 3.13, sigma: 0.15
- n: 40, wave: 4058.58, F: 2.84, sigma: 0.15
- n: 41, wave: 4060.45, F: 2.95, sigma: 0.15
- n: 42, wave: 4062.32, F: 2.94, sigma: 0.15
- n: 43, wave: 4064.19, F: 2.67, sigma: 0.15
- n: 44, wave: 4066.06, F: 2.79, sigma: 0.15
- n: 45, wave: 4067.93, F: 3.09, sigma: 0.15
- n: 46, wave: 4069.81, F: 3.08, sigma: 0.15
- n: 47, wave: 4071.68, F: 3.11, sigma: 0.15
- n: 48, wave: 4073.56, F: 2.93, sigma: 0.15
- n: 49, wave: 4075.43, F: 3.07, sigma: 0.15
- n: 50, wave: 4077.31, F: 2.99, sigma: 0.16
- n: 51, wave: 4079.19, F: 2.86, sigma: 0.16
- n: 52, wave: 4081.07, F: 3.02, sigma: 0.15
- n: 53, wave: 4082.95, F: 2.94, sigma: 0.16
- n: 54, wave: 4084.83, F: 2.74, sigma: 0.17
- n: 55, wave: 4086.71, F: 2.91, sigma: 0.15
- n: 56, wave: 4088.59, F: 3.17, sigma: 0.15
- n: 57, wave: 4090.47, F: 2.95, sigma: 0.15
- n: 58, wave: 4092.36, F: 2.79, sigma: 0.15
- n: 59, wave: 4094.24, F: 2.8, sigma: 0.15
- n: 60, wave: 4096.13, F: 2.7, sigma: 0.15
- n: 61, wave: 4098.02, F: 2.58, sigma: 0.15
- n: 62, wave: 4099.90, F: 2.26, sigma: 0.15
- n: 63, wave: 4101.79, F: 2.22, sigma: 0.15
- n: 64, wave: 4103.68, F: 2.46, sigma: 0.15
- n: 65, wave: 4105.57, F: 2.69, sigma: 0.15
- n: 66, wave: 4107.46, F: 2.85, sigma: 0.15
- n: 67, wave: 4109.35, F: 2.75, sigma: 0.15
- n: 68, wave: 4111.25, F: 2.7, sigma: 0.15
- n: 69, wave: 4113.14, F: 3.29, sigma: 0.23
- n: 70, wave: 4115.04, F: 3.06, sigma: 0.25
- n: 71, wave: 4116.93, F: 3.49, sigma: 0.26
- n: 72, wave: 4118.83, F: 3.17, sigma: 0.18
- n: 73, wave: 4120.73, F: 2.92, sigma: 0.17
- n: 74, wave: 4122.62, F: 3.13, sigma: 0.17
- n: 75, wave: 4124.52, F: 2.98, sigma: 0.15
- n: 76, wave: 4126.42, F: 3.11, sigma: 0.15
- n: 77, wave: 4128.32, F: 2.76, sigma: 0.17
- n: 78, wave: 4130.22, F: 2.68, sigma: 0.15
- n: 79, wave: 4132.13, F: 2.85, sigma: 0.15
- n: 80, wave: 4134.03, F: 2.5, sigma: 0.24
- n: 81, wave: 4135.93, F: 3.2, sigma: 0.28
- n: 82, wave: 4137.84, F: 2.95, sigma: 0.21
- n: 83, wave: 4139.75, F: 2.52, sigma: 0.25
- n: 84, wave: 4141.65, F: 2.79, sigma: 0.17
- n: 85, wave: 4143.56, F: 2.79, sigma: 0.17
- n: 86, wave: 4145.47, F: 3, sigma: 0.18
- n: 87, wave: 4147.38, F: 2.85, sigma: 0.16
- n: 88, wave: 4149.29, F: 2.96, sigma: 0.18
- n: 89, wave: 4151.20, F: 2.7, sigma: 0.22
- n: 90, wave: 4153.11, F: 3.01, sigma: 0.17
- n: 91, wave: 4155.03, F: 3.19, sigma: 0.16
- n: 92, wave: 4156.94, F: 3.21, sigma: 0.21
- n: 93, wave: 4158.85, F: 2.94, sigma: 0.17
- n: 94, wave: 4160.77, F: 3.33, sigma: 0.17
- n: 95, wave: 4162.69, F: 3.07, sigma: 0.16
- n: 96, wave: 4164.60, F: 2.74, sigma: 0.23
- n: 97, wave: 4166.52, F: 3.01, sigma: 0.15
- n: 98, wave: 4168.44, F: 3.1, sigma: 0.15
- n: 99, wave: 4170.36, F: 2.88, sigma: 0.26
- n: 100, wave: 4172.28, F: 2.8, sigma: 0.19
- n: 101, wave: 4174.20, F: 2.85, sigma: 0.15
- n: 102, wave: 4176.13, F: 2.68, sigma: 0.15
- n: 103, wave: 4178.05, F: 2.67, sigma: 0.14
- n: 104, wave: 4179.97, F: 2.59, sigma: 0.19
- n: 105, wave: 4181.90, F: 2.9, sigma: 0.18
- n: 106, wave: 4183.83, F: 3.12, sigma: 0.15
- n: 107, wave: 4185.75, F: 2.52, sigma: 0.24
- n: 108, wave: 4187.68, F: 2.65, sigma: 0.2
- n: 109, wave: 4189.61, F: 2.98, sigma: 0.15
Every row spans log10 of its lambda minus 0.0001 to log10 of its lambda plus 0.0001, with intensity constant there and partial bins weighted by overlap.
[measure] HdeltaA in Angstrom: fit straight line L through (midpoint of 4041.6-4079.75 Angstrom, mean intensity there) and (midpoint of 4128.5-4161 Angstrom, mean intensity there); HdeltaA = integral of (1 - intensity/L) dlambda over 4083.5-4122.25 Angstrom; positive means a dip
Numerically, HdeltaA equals 1.4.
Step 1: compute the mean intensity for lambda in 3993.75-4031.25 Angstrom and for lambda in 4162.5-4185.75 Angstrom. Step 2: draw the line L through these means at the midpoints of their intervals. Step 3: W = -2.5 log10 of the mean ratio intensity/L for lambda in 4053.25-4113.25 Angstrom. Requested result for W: 0.043 mag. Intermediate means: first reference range 3.05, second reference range 2.85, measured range 2.84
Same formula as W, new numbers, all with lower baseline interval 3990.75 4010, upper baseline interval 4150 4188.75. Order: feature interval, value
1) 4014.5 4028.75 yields -0.11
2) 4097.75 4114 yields 0.10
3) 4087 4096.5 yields 0.01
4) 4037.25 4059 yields -0.05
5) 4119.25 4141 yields 0.01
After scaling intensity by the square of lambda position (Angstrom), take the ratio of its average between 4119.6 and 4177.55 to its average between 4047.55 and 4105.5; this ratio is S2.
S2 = 1.1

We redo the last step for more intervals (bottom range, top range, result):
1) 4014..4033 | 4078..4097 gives 0.95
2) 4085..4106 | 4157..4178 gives 1.13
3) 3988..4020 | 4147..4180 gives 1.06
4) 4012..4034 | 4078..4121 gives 0.94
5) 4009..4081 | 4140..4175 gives 1.02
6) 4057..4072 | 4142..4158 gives 1.05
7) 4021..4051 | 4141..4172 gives 1.03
